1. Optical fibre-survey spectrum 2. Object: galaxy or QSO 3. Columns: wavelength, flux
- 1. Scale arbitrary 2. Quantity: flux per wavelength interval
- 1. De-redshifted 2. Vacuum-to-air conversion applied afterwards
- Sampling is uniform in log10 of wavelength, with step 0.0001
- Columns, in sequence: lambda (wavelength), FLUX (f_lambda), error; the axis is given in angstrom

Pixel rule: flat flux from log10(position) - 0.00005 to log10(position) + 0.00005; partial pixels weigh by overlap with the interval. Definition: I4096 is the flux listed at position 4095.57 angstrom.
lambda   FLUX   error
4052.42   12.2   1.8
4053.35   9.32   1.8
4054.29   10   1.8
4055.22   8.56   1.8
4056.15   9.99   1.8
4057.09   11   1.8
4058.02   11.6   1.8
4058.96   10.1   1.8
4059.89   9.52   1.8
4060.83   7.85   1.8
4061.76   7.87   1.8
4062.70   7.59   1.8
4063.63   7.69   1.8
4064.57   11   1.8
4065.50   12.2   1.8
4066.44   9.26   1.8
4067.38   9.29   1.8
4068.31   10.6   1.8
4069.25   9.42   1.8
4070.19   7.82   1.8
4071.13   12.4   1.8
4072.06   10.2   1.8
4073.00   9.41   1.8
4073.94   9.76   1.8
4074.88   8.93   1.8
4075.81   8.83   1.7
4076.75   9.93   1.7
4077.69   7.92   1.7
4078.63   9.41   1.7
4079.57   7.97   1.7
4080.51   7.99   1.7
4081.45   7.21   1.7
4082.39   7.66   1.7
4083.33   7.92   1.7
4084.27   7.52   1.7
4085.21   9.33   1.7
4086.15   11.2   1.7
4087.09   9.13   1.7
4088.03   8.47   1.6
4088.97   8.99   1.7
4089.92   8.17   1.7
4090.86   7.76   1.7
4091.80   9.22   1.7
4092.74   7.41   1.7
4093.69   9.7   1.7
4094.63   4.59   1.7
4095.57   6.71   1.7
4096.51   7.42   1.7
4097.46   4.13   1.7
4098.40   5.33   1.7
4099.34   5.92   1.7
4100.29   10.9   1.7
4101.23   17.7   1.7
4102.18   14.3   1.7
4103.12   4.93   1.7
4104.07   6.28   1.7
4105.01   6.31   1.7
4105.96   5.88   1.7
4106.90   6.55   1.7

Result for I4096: 6.71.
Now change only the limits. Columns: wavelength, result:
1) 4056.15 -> 9.99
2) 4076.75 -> 9.93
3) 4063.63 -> 7.69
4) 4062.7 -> 7.59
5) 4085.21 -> 9.33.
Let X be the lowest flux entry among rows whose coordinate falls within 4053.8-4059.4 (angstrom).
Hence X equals 8.56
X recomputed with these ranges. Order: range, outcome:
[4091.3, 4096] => 4.59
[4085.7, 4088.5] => 8.47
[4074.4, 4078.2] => 7.92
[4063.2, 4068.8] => 7.69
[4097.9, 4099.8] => 5.33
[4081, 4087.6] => 7.21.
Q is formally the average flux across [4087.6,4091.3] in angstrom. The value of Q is 8.34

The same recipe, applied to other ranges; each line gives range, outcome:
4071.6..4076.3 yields 9.43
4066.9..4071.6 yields 9.91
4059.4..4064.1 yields 8.12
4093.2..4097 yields 7.09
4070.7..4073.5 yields 10.6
